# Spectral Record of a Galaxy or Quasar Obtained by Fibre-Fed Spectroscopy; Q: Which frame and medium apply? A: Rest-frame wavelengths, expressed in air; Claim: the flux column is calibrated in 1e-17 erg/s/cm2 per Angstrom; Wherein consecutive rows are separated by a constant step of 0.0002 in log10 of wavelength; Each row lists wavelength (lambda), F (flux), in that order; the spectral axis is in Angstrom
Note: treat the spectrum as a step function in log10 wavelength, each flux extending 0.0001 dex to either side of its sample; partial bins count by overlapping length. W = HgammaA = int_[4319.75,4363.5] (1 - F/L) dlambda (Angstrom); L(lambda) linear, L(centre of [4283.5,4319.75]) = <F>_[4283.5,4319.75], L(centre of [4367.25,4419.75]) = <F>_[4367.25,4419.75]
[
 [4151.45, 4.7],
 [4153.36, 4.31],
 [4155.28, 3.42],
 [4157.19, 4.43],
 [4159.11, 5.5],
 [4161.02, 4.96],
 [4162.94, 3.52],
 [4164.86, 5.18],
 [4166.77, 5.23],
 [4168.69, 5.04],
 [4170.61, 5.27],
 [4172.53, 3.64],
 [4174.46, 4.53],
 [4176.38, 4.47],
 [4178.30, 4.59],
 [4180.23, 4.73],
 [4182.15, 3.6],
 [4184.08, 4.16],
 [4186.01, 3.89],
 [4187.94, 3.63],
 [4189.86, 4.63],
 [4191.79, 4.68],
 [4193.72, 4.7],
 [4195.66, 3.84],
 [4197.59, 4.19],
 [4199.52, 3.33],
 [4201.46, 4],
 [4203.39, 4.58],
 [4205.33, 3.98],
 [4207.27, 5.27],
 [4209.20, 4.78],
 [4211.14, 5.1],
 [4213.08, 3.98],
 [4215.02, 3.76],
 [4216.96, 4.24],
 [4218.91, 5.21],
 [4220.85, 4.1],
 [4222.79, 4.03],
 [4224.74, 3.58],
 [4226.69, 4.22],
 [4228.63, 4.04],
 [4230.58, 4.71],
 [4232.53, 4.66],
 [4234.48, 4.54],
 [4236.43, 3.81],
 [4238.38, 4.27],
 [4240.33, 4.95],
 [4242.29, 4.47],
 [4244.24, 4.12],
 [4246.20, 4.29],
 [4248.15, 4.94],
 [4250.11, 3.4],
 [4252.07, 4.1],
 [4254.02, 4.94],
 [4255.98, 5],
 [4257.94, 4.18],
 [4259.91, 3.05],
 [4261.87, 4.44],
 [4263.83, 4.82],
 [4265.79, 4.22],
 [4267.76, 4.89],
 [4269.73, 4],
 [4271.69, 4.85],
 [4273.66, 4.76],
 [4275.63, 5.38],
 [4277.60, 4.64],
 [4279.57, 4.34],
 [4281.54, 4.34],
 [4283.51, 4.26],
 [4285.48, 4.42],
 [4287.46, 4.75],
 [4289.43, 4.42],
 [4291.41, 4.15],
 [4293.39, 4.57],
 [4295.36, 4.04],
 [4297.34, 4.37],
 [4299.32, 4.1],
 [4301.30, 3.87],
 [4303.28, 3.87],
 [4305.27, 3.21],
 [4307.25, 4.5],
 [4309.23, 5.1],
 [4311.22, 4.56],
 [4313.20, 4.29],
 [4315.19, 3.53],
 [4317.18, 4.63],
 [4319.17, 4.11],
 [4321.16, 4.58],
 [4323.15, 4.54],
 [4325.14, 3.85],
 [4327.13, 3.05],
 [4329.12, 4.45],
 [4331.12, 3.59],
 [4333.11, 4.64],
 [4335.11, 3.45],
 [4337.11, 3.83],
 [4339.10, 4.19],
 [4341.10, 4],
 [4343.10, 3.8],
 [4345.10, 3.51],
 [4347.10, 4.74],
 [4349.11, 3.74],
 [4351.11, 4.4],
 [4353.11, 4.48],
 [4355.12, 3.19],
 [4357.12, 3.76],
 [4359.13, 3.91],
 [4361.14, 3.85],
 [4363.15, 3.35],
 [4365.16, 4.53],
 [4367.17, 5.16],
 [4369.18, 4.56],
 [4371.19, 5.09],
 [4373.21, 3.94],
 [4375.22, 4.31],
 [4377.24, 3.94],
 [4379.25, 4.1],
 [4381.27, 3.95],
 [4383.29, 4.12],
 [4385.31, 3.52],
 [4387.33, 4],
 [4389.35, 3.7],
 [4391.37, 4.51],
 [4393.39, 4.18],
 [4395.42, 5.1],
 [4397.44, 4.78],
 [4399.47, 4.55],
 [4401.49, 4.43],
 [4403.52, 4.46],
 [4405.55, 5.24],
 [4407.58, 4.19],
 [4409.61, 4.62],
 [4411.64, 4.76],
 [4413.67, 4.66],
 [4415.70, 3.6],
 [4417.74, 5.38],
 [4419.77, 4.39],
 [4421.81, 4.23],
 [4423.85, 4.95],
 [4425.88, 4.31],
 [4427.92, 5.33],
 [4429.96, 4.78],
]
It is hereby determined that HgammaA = 3.6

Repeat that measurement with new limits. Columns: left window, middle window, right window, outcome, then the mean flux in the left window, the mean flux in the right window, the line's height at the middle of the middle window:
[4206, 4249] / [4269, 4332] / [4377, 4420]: 1.6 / 4.41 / 4.38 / 4.4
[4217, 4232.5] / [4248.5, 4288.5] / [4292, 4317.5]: -2.0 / 4.29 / 4.19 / 4.24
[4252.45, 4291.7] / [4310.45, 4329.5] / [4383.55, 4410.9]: 1.3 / 4.49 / 4.4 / 4.46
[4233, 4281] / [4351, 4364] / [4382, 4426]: 1.8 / 4.44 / 4.44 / 4.44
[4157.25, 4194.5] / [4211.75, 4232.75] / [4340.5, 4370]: 0.8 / 4.52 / 4.06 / 4.4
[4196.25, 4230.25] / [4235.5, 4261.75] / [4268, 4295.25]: 0.7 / 4.26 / 4.52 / 4.4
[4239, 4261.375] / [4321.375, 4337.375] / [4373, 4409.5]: 1.3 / 4.31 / 4.3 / 4.3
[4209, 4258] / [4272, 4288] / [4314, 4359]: -1.6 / 4.36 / 4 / 4.2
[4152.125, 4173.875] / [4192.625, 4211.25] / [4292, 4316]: 0.5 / 4.59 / 4.17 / 4.47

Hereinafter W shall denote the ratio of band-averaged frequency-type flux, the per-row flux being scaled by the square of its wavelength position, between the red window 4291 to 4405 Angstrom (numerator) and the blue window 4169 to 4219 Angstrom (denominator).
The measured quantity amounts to 1.03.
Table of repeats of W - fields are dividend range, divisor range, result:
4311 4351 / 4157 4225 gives 0.98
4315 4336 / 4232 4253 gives 0.98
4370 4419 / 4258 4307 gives 1.07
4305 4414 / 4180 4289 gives 1.03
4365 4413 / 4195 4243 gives 1.11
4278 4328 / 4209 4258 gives 1.00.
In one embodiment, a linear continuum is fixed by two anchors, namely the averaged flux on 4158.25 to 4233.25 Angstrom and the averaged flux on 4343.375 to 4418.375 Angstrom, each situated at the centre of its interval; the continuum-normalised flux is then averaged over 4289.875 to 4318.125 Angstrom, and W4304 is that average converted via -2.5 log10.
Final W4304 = 0.031 mag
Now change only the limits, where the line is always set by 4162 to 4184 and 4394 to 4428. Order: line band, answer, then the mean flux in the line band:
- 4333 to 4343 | 0.16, 3.95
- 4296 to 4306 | 0.17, 3.9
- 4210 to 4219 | 0.04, 4.39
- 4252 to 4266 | 0.04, 4.37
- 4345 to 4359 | 0.15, 4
